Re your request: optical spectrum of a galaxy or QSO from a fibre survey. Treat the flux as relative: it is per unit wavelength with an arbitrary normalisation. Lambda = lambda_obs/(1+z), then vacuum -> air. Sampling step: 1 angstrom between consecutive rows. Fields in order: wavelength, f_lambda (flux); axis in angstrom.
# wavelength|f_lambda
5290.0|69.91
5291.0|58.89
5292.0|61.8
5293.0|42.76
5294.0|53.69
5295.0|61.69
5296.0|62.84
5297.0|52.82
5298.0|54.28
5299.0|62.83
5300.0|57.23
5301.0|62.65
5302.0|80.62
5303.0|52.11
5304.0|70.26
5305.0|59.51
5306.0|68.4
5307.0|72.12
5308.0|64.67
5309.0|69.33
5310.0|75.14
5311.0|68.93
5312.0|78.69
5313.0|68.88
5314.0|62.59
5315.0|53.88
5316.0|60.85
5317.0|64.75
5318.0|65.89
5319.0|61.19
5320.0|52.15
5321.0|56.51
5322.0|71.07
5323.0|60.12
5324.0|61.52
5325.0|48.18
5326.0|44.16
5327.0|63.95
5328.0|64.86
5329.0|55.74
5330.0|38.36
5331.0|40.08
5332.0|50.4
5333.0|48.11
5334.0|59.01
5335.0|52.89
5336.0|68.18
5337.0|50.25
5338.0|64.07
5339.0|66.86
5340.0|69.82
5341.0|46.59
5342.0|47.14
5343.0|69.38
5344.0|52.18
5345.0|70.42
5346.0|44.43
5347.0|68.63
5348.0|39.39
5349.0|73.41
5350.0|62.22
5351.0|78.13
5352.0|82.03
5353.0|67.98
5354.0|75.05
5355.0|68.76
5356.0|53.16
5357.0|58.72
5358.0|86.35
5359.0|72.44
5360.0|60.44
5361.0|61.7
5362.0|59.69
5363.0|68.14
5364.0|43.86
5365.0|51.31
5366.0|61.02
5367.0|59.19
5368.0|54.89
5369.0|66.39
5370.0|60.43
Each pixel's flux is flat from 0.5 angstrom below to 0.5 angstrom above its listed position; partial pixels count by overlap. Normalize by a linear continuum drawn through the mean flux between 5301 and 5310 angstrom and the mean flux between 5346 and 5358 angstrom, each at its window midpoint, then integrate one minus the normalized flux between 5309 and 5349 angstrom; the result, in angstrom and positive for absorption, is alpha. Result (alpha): 4.67 angstrom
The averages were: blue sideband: 67.3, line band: 58.9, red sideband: 66.1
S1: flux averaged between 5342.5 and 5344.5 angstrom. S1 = 60.8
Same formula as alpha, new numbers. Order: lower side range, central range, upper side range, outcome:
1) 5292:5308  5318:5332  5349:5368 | 1.62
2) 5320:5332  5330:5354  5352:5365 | 0.13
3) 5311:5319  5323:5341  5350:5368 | 2.61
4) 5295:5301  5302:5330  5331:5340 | -2.26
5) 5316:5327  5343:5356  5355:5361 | -0.10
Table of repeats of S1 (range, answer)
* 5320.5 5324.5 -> 62.3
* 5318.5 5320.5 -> 56.7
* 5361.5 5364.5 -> 57.2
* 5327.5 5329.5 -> 60.3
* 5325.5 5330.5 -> 53.4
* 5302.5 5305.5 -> 60.6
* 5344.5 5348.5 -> 55.7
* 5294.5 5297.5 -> 59.1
